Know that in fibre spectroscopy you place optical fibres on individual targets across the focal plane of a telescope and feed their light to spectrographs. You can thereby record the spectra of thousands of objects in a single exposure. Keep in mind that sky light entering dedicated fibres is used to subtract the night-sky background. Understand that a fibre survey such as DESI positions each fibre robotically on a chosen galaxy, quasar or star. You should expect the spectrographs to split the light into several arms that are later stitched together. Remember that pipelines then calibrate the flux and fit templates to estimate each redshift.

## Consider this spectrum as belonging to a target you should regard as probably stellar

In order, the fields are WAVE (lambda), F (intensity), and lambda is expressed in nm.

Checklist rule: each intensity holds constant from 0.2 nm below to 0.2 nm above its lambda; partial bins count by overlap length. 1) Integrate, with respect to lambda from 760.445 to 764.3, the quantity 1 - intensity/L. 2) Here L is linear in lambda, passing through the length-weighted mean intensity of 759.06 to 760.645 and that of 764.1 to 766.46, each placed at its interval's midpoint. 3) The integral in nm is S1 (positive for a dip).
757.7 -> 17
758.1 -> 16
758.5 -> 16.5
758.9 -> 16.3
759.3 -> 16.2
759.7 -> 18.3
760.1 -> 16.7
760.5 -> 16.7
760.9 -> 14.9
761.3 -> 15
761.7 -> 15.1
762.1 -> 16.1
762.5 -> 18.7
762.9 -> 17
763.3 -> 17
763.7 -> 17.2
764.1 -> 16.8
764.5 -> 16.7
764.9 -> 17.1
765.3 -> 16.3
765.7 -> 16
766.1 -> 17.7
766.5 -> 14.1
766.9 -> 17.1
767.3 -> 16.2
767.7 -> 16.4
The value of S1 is 0.079 nm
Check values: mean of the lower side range 17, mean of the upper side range 16.6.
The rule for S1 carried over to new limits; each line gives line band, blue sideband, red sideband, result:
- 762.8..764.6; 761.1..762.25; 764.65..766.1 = -0.10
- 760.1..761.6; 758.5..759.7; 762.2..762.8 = 0.14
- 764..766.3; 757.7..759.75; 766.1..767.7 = -0.08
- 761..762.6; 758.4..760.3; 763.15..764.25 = 0.09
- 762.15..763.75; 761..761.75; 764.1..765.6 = -0.16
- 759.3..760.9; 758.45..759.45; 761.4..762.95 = -0.04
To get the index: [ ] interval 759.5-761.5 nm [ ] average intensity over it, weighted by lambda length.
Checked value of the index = 16.3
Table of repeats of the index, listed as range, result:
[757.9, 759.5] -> 16.2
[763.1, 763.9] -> 17.1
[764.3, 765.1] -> 16.9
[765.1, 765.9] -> 16.1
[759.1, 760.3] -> 17.1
